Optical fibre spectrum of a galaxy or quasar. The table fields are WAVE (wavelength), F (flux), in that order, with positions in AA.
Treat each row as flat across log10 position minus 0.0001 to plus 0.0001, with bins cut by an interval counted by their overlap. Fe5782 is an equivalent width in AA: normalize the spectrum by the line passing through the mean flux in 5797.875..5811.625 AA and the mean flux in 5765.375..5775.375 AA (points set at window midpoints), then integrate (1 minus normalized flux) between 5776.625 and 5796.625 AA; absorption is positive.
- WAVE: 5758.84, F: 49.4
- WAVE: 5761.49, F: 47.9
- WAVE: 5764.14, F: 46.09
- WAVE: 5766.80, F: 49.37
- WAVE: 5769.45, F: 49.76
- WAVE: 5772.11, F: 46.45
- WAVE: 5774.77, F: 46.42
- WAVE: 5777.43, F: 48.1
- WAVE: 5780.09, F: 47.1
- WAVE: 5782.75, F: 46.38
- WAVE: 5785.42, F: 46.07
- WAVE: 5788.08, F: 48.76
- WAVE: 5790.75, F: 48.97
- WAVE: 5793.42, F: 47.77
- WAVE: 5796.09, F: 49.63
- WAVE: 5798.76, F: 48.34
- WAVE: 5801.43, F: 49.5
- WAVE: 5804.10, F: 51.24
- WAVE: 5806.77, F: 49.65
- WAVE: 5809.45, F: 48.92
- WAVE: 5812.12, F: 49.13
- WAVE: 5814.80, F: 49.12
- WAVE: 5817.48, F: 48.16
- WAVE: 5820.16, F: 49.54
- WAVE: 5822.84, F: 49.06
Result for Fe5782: 0.4 AA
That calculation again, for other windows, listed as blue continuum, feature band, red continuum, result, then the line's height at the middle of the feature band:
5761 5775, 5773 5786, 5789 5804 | 0.38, 48.3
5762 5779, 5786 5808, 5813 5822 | -0.33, 48.4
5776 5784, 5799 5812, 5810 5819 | -0.33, 48.4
